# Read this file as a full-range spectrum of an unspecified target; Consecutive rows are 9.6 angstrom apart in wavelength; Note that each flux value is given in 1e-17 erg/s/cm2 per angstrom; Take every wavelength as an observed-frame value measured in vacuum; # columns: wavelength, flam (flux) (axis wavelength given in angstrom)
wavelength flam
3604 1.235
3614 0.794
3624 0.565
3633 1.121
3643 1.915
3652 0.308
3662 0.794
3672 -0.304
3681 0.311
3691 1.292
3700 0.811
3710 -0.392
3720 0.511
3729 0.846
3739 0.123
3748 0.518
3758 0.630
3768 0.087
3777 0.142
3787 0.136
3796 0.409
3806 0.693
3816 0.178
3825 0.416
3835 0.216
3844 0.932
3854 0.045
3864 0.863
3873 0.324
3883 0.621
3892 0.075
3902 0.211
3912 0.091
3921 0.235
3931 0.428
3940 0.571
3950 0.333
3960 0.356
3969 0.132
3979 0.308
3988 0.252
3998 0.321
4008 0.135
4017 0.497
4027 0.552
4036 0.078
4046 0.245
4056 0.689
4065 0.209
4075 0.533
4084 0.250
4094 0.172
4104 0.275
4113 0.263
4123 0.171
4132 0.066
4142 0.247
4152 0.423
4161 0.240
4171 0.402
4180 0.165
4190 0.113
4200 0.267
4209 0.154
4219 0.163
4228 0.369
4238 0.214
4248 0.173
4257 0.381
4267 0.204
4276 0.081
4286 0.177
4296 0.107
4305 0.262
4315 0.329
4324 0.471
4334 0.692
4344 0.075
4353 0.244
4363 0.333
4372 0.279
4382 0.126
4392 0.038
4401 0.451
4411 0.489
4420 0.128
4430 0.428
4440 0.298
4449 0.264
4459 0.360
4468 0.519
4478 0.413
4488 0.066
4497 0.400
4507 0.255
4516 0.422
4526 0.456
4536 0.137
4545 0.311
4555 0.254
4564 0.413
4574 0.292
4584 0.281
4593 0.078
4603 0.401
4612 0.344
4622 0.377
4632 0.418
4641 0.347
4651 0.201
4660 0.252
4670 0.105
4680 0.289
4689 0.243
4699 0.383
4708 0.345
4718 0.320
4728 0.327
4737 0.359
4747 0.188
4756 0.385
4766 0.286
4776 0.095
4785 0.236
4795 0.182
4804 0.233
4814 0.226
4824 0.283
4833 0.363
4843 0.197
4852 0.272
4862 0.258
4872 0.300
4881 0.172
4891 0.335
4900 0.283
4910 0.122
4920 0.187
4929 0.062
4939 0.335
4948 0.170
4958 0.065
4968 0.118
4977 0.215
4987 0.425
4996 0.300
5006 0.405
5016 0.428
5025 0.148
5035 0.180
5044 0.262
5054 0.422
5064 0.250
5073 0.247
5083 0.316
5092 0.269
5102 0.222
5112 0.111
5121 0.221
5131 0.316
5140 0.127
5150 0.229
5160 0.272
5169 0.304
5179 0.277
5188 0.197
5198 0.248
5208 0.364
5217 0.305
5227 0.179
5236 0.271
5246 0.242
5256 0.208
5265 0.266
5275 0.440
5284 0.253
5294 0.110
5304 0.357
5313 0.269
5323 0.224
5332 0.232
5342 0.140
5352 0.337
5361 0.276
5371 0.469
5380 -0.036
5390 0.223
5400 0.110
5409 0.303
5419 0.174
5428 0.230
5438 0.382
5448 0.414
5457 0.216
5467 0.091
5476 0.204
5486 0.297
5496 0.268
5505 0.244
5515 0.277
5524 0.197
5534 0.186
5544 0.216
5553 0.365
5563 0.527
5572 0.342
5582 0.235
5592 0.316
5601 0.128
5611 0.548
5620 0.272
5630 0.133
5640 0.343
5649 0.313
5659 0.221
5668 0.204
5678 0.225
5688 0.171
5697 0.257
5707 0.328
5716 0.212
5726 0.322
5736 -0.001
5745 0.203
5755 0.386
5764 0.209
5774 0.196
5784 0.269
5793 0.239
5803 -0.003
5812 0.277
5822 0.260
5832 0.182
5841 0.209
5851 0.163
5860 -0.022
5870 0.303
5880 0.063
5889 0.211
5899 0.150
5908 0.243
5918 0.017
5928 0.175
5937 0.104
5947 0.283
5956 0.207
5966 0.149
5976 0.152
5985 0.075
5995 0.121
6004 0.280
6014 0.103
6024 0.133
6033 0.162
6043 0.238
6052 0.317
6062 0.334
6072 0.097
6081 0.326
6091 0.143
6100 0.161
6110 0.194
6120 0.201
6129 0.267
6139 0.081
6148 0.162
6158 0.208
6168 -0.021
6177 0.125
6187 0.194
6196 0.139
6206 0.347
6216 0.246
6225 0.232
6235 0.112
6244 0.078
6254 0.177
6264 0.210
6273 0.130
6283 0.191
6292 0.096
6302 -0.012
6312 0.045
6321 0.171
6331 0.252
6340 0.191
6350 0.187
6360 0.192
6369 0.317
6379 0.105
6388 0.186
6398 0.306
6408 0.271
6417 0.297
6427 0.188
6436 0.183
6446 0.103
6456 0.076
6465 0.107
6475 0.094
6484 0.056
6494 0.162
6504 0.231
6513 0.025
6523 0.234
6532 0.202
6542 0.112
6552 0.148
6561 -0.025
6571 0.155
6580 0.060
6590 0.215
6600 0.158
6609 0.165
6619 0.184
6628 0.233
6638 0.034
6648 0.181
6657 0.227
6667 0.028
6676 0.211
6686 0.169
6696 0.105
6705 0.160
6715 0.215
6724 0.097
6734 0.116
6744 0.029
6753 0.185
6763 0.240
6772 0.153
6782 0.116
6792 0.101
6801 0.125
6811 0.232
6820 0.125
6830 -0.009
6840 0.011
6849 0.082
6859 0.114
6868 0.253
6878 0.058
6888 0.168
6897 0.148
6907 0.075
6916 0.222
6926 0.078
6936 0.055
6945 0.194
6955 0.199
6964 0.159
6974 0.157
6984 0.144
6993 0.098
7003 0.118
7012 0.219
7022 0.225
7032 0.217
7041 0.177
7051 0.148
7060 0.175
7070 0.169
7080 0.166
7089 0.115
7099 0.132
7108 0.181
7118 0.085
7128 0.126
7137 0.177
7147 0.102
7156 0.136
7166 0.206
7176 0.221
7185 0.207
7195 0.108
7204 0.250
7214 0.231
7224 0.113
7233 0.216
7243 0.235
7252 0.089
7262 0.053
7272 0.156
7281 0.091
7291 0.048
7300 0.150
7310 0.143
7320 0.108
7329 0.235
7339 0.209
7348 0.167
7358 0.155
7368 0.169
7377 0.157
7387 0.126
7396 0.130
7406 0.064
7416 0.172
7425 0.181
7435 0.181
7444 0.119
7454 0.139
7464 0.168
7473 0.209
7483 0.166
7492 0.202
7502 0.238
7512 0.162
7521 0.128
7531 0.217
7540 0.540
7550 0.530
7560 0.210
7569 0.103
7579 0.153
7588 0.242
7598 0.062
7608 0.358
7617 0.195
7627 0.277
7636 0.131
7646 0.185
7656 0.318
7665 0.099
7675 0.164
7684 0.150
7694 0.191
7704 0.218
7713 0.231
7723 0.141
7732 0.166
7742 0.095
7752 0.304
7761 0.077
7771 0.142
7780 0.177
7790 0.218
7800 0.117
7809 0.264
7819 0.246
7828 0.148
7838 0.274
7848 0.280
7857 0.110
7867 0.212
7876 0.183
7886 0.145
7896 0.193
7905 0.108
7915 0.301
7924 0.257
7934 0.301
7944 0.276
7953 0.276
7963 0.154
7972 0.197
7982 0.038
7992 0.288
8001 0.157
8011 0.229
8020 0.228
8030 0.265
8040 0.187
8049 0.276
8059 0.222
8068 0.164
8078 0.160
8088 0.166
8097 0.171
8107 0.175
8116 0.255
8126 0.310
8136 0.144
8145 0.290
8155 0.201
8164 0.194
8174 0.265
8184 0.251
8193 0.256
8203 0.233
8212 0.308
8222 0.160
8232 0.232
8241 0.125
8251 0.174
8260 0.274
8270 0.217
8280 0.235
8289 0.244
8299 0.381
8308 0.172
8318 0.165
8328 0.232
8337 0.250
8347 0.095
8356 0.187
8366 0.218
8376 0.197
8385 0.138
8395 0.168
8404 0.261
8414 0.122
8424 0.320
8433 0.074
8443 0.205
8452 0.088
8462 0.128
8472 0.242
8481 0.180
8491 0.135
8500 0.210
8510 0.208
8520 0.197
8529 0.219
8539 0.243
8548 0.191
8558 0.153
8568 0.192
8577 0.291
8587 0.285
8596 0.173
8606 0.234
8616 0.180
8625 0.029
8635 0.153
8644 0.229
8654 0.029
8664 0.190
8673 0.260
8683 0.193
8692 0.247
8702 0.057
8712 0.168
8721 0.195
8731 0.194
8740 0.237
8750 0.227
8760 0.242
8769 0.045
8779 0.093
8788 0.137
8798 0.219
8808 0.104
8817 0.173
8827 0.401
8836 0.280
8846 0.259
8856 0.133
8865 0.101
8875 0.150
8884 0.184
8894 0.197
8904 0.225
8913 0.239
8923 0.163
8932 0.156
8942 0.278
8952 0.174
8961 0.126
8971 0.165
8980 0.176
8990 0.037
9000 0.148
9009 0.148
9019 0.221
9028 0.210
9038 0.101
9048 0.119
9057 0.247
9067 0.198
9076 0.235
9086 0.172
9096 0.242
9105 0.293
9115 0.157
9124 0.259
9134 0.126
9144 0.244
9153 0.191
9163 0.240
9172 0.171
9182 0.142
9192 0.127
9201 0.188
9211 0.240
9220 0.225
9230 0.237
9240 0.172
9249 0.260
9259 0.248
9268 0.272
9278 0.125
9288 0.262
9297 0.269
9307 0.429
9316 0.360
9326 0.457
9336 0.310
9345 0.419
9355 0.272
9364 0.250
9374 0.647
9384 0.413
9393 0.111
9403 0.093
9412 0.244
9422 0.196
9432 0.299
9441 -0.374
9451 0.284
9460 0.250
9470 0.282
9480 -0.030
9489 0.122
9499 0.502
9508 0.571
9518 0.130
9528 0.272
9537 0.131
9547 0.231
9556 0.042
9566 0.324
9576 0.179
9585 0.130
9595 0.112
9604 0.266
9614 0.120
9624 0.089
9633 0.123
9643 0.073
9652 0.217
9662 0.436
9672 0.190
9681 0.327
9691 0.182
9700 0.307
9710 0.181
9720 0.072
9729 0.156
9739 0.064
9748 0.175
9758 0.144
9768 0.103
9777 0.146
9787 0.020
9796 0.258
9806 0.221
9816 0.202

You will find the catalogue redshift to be 1.02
